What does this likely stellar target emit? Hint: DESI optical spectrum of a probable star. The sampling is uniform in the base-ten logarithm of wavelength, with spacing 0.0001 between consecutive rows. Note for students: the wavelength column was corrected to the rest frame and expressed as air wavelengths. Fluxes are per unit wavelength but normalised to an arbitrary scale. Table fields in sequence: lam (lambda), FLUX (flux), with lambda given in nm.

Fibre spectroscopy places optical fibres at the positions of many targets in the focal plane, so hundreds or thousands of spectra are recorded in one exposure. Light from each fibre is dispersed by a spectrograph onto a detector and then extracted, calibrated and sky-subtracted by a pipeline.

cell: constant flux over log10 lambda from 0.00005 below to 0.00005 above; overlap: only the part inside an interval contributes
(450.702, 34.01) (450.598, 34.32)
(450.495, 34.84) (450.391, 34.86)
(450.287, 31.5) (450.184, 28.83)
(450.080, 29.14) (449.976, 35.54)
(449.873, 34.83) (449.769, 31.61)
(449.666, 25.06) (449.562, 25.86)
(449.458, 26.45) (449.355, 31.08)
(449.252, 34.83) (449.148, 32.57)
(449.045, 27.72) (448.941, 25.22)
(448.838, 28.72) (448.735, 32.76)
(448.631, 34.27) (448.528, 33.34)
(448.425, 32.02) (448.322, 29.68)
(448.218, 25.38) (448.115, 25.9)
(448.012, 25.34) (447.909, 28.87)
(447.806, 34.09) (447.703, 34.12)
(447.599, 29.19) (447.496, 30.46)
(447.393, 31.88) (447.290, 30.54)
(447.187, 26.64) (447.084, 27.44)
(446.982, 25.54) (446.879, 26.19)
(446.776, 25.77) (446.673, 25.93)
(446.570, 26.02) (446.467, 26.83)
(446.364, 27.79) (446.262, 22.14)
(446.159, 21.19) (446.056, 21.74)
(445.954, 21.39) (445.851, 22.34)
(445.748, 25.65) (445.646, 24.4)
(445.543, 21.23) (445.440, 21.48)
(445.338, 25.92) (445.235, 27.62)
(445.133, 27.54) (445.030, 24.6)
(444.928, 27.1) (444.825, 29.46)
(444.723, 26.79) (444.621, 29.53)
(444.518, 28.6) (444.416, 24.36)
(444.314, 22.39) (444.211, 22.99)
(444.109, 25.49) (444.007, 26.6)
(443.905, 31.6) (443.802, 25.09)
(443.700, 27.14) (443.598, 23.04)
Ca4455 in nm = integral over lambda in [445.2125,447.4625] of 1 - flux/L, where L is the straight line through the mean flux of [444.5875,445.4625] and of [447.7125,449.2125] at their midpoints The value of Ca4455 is 0.220 nm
